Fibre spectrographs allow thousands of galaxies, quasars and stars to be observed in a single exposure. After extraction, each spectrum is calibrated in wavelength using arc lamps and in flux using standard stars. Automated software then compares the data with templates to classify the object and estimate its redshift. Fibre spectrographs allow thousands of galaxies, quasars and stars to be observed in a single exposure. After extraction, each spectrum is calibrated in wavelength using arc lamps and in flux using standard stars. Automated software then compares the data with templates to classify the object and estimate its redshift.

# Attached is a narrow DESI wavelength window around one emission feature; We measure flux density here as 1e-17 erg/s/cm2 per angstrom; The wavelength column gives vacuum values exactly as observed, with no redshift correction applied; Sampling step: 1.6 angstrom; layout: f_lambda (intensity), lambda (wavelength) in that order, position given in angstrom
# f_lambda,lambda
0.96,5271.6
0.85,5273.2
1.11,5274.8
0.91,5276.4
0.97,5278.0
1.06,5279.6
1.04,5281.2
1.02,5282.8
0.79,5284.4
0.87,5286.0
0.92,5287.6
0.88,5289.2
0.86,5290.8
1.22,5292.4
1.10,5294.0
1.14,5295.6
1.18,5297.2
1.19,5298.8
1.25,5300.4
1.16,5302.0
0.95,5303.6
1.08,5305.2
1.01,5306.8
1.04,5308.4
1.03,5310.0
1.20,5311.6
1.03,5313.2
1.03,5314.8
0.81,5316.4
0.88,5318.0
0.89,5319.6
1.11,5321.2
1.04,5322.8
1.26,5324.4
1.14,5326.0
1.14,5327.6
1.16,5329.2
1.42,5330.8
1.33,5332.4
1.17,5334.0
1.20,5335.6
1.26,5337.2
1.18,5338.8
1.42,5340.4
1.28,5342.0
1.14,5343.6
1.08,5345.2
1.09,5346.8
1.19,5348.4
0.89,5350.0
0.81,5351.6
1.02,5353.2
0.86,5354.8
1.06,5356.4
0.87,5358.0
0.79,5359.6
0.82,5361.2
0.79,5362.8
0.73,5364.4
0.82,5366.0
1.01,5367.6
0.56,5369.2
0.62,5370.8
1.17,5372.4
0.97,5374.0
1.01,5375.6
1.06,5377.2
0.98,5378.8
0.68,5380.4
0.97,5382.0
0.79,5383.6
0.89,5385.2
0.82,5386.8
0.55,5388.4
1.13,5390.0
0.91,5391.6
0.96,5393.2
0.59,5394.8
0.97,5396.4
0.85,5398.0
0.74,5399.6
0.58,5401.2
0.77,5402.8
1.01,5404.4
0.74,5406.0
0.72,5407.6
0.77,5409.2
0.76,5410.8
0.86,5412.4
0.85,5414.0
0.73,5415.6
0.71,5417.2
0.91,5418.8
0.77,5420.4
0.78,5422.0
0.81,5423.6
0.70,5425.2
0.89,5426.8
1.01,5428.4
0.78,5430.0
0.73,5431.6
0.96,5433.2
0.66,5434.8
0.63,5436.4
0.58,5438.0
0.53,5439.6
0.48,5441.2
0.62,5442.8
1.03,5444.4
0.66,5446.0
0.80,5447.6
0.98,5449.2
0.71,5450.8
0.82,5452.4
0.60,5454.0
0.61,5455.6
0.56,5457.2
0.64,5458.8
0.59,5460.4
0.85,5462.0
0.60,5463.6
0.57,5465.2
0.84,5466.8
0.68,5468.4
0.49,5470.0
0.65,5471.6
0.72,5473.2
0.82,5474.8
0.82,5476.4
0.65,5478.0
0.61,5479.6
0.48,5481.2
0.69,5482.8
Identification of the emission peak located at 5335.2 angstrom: C III]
